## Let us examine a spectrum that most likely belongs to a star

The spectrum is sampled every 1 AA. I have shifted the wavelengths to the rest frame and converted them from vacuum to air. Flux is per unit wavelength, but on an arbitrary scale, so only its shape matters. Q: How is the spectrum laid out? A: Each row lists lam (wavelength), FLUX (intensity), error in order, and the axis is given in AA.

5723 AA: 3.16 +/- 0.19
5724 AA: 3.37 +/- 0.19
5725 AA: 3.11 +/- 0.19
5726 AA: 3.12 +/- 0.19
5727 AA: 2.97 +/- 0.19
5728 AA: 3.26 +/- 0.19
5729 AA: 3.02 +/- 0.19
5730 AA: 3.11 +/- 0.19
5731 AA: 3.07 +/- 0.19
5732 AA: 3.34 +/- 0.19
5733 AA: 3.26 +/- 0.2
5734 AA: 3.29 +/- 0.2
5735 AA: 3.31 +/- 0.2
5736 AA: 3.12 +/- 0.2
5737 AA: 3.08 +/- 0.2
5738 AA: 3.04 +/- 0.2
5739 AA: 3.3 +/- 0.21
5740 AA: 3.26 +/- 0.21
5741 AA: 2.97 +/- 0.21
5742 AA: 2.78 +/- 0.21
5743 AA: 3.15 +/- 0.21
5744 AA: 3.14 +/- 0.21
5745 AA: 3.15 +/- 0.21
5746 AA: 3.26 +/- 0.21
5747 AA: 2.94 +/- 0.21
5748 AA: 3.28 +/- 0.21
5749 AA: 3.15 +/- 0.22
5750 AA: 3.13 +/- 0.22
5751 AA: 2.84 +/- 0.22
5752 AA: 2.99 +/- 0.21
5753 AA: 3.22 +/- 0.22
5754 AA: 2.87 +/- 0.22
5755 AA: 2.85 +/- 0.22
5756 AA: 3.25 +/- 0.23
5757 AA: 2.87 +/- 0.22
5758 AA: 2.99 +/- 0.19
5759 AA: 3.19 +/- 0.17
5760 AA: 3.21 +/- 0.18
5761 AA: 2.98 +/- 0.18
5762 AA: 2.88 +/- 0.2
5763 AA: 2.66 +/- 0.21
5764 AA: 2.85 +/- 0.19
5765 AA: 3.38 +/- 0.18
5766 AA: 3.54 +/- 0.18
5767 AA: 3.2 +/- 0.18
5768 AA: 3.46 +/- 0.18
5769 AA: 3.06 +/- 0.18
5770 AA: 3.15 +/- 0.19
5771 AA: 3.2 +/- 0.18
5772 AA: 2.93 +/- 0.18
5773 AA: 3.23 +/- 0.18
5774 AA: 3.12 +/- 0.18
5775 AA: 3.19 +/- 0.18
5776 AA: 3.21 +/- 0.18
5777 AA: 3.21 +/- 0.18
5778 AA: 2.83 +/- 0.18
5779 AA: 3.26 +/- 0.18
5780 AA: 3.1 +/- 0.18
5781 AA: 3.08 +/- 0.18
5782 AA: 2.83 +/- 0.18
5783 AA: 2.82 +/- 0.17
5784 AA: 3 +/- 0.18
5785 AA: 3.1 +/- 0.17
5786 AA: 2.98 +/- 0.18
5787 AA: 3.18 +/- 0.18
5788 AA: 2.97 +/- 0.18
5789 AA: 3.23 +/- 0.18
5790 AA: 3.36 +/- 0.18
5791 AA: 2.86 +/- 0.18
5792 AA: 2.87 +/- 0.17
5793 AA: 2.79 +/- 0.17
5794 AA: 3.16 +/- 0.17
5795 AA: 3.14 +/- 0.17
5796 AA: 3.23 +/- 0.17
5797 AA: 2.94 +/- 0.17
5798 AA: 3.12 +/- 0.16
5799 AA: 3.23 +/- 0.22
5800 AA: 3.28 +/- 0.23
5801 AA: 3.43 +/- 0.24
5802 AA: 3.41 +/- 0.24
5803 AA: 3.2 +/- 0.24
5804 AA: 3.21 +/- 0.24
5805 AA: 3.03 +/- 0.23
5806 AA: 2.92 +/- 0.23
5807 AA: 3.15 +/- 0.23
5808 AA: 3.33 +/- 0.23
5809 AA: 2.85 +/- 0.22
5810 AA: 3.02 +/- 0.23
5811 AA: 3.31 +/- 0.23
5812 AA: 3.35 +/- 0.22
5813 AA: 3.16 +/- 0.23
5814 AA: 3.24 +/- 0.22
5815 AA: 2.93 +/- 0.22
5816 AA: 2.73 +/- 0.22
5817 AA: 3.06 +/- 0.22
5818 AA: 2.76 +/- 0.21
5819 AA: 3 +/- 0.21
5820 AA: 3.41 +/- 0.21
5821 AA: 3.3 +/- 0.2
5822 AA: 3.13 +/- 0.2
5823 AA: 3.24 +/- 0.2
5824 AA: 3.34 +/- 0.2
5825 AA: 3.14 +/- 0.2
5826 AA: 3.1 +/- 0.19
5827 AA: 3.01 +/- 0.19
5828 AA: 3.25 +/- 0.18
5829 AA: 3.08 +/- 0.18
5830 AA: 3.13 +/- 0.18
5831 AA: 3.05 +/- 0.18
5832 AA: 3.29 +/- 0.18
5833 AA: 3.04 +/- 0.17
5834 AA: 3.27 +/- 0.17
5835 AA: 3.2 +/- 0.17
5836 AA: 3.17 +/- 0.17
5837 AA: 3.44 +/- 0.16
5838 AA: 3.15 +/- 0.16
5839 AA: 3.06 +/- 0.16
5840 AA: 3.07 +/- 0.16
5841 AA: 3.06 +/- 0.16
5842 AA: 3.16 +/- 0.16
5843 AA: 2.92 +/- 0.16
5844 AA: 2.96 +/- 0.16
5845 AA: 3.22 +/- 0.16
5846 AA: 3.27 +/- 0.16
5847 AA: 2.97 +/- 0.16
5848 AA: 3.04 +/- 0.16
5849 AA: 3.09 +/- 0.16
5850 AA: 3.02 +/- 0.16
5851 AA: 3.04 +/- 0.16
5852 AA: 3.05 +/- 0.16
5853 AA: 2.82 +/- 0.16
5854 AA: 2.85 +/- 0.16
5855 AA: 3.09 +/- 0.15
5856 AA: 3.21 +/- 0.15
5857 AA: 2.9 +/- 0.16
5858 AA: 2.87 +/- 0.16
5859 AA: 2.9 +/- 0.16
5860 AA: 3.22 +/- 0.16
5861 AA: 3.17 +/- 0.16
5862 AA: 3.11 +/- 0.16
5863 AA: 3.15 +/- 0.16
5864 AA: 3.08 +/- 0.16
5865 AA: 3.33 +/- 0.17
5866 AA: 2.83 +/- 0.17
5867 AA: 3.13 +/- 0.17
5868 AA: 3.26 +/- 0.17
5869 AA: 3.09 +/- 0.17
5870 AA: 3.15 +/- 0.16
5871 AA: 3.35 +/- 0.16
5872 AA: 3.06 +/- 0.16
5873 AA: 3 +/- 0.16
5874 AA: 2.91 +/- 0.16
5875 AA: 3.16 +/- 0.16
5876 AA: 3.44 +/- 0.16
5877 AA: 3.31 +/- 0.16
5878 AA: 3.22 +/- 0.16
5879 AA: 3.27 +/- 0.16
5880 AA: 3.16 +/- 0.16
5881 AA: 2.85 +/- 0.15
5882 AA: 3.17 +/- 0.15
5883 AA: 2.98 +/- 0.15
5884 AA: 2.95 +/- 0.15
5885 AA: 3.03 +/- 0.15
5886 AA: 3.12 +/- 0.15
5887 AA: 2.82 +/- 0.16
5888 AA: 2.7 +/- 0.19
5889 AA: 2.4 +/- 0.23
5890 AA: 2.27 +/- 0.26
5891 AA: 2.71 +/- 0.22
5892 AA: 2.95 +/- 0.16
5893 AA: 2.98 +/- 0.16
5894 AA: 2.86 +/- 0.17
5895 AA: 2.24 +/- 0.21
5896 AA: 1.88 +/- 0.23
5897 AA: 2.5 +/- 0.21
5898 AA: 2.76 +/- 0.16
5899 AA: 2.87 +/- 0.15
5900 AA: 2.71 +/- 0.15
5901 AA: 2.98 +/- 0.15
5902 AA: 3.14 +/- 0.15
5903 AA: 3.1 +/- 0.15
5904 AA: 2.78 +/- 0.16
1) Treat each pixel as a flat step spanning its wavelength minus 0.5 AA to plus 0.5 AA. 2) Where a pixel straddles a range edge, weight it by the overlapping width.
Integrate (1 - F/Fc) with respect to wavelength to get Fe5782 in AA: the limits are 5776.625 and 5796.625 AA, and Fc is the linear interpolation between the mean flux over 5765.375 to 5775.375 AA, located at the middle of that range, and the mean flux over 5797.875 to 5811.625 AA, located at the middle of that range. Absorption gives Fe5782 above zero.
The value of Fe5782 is 0.9 AA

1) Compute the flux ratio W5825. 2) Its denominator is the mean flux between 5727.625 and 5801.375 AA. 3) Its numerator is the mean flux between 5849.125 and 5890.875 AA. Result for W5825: 1.0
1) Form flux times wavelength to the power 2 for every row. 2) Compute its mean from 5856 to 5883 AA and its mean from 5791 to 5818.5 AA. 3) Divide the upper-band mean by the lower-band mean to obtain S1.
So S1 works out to 1.03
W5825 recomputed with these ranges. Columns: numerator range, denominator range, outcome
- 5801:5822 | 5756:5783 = 1.01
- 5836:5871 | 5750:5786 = 1.00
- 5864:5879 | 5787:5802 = 1.01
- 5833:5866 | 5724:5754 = 0.99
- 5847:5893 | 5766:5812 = 0.97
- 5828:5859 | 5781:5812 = 0.99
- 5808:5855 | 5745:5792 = 1.01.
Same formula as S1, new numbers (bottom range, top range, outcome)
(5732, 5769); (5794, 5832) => 1.03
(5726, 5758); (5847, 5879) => 1.04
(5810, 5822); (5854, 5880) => 1.02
